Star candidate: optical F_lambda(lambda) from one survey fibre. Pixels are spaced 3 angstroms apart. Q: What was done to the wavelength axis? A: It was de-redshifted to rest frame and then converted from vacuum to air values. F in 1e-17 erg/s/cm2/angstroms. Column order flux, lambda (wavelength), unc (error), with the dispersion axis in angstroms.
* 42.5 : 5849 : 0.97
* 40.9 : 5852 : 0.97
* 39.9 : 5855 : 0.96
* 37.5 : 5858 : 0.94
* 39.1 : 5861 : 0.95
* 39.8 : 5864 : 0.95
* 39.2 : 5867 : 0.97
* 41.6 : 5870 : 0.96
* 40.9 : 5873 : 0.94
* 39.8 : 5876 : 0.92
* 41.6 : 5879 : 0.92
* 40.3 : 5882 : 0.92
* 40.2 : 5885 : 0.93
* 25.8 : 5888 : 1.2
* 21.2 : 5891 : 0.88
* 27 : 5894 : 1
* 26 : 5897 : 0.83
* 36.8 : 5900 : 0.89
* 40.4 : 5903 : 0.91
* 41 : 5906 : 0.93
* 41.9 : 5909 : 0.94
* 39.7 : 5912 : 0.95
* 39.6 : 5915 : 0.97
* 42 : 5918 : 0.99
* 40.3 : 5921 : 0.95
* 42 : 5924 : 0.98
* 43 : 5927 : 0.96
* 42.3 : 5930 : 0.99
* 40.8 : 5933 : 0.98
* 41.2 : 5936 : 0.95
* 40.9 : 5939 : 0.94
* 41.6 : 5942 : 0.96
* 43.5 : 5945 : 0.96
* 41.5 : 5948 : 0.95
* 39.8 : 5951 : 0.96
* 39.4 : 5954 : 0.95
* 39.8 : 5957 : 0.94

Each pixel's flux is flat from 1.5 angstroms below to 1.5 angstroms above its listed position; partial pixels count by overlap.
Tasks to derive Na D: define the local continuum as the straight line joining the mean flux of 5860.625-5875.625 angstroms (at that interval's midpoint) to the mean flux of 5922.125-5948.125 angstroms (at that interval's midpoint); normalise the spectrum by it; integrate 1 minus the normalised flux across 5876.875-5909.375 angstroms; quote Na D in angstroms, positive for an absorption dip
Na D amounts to 4.95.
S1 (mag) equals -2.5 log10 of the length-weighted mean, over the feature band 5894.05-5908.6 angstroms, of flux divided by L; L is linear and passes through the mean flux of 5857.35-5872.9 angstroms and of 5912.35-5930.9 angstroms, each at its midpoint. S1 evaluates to 0.15 mag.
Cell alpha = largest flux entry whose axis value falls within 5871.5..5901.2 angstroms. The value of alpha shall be 41.6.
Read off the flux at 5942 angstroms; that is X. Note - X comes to 41.6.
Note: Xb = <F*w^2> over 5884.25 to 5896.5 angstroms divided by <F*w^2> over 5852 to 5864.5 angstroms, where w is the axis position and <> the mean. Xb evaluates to 0.7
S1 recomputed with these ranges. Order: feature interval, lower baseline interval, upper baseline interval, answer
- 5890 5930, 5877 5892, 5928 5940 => 0.02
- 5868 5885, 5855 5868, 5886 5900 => -0.23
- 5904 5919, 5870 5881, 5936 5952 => 0.01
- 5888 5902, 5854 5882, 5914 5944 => 0.40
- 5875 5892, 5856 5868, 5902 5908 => 0.14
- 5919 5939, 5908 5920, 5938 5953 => -0.01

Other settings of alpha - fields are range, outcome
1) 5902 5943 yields 43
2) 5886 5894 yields 27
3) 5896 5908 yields 41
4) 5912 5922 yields 42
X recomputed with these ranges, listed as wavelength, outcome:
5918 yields 42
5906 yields 41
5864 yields 39.8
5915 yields 39.6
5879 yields 41.6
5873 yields 40.9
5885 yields 40.2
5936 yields 41.2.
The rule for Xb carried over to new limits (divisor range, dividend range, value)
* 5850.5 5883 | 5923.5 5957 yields 1.06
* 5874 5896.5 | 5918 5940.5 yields 1.26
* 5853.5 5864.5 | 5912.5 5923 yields 1.06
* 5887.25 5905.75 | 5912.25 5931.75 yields 1.37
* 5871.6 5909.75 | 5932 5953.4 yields 1.18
